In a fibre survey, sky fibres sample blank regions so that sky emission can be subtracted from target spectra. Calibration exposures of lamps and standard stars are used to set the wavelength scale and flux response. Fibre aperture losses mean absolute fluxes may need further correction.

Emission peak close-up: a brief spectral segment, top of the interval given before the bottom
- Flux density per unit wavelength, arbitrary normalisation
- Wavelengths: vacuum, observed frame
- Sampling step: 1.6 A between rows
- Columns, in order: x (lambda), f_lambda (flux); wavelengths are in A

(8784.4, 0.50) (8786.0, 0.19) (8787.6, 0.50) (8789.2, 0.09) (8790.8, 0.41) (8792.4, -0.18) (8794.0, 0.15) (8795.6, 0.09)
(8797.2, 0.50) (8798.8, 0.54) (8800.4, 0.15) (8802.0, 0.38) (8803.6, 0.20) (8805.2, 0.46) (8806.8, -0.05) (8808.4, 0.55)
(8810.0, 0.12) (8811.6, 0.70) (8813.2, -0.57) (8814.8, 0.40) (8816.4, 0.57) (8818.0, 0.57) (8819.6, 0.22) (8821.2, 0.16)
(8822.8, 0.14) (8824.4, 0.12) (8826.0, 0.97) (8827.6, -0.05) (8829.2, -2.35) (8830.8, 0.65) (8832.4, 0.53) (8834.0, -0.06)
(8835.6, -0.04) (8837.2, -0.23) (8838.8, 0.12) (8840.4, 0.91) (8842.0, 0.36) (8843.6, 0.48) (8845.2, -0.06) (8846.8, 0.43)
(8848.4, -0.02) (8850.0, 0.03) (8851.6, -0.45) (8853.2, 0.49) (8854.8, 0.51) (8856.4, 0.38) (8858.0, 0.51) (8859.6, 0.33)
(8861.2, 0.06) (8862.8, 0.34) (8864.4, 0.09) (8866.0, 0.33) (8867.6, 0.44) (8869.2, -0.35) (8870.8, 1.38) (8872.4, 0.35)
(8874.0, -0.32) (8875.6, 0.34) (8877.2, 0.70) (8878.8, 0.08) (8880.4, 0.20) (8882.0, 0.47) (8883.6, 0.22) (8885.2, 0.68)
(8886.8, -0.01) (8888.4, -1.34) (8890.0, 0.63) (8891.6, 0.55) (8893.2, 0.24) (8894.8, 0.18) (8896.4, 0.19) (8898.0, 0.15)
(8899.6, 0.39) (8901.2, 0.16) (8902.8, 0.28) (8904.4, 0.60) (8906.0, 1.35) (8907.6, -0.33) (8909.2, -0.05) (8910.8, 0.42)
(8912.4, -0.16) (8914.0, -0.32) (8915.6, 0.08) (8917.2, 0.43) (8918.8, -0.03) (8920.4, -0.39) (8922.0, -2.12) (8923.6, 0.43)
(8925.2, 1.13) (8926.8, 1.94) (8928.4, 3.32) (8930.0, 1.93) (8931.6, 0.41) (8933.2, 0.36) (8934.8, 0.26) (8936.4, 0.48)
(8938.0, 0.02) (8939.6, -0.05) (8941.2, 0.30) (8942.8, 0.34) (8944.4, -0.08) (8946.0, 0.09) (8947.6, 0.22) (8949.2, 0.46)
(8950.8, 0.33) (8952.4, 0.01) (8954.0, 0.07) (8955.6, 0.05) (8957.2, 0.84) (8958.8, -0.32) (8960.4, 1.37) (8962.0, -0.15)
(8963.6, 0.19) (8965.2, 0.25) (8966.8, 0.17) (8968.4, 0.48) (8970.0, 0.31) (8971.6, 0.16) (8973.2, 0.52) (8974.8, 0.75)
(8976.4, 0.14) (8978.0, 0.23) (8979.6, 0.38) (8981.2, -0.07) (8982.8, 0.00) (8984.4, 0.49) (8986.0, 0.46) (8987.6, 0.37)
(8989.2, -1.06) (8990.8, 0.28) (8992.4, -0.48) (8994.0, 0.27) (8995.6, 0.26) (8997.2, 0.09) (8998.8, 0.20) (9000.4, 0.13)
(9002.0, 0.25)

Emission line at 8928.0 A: H-gamma 4340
